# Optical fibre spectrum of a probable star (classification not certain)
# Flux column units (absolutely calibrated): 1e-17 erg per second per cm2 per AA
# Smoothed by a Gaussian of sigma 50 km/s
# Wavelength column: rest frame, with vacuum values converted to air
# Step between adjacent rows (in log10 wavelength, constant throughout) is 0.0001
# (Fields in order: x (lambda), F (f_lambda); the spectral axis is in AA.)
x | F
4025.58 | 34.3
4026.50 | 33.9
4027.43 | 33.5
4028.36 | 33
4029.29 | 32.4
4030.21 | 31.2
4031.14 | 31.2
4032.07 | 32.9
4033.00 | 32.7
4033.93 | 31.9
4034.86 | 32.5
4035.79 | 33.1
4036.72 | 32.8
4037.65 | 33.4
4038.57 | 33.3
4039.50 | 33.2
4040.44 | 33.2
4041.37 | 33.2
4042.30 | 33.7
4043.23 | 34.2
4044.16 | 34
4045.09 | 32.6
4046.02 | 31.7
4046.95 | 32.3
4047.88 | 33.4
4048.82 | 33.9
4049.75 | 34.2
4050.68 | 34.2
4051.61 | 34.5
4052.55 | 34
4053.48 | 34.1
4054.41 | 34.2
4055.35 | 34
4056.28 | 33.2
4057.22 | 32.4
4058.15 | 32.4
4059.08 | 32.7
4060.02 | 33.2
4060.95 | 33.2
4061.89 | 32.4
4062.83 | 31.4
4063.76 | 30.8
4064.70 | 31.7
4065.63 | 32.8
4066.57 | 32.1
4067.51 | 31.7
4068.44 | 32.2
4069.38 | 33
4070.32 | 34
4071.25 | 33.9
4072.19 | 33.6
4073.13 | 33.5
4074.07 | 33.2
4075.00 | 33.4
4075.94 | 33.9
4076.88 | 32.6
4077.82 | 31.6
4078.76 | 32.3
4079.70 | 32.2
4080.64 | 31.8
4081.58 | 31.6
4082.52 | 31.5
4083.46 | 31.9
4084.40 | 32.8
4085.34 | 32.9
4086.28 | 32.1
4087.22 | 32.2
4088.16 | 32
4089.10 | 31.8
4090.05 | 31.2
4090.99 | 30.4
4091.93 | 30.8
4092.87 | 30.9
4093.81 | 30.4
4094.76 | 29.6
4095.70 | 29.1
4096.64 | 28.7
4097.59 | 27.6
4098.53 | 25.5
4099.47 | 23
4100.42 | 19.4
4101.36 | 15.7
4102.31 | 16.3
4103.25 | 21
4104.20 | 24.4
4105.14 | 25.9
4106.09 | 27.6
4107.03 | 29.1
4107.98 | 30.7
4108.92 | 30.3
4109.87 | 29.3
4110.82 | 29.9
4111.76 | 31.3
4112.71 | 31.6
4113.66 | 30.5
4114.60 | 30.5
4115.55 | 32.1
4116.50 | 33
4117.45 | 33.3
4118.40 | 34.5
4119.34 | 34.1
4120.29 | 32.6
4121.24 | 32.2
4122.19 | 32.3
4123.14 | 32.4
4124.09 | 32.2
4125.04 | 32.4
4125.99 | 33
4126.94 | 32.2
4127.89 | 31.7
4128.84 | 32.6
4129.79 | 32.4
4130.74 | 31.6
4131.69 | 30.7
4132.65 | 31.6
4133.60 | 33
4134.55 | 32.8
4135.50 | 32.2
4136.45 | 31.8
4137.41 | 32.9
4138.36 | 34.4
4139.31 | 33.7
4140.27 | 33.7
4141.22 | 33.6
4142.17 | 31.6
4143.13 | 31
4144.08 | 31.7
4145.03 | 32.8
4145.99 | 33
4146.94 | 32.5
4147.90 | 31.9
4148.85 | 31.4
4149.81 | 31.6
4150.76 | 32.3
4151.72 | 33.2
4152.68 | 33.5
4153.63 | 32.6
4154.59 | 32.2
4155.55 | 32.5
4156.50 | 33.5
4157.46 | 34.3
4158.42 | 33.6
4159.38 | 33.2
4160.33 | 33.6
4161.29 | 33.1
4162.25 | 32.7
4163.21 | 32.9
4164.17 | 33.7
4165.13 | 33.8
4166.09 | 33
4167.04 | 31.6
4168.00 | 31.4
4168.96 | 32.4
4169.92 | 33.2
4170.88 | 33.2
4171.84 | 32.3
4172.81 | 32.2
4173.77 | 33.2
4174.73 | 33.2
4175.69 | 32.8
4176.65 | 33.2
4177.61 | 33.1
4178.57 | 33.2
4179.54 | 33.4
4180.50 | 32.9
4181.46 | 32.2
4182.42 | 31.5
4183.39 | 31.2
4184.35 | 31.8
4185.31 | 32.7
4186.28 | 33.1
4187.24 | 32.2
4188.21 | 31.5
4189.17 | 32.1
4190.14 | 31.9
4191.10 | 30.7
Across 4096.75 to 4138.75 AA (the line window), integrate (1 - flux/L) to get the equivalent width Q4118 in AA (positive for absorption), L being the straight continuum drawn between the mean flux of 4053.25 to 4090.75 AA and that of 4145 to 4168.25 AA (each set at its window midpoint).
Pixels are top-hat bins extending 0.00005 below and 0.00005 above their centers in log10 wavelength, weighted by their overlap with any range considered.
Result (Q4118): 3.7 AA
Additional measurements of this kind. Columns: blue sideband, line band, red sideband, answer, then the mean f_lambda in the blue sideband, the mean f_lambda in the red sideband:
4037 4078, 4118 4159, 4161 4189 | 0.2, 33.1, 32.6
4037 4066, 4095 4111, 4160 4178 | 3.7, 33.2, 32.9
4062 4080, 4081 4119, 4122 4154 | 4.0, 32.6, 32.4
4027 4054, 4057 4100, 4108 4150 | 1.5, 33.1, 32.2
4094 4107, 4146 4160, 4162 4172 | -0.8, 24.4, 32.8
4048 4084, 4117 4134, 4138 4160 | 0.2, 32.9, 32.8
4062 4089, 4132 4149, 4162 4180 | 0.1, 32.4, 32.9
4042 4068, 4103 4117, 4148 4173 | 1.5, 33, 32.8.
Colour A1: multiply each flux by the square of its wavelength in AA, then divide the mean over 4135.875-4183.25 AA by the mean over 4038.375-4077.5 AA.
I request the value 1.0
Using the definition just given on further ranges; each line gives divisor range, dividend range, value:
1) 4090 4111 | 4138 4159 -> 1.26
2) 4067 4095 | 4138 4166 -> 1.06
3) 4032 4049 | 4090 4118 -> 0.87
